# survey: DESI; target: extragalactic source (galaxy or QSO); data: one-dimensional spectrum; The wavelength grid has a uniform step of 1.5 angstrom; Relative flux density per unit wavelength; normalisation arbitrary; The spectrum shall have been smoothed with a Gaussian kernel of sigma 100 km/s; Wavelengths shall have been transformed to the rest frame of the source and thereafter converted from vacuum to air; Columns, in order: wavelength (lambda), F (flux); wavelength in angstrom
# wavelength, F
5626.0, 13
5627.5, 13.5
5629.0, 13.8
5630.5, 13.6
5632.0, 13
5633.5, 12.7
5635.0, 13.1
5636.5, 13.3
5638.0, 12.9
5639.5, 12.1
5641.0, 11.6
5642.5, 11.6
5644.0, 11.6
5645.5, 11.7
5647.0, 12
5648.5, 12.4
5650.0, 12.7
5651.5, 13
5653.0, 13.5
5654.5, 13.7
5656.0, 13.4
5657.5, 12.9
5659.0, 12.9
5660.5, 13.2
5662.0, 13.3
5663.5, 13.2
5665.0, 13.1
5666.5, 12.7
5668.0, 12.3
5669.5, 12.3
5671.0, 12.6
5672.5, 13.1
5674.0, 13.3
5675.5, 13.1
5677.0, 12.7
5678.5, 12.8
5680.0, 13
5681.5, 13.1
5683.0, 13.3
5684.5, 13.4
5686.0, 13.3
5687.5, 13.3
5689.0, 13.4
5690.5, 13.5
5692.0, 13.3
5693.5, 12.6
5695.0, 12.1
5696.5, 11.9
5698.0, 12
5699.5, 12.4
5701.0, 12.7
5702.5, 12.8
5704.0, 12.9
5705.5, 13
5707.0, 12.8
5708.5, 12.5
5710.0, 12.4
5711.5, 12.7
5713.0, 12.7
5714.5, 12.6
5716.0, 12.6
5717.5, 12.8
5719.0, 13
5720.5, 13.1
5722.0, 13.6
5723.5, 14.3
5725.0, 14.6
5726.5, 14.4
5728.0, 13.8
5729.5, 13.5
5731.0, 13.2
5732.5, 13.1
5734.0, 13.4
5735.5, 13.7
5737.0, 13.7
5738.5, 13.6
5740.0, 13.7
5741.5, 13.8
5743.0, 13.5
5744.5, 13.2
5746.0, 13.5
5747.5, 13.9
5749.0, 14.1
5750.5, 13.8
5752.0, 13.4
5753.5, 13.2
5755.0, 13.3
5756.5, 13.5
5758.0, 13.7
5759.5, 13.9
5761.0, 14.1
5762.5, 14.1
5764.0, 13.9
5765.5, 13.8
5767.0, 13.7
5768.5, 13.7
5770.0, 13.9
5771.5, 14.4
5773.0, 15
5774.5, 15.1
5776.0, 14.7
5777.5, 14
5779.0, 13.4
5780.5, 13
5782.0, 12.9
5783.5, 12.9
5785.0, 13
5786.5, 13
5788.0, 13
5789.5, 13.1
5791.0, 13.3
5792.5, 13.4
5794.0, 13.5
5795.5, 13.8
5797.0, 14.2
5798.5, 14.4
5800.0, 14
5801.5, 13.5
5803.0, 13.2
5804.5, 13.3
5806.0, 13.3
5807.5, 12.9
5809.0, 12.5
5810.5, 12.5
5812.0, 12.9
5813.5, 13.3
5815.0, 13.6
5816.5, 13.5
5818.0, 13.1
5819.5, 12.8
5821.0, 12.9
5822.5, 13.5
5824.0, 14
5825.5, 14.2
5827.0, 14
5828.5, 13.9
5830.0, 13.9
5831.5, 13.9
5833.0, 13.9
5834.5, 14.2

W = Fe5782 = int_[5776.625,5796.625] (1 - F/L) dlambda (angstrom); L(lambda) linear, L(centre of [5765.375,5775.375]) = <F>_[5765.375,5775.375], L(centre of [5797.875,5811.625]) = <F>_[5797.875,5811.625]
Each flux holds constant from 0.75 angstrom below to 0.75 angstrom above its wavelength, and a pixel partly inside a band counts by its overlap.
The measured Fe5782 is 0.74 angstrom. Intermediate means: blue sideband 14.3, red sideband 13.3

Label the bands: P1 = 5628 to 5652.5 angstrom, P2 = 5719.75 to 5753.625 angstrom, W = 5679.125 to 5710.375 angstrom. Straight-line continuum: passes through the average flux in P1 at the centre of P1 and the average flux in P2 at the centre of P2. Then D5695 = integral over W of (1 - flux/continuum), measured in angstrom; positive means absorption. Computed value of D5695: 0.8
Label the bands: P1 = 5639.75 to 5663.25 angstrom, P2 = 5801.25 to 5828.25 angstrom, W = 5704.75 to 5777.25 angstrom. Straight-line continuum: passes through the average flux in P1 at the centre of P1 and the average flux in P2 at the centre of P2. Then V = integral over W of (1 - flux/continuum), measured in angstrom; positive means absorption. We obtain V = -3.31 angstrom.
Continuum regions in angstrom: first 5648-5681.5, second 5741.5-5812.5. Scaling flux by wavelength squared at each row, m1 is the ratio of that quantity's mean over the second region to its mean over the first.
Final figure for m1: 1.09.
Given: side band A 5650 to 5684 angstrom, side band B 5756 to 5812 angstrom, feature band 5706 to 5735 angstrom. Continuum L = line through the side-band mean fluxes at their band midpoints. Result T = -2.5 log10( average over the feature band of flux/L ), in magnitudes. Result 0.01 mag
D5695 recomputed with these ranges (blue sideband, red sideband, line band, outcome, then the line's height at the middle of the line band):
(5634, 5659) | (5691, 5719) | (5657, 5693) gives -1.2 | 12.6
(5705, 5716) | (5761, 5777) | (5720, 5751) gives -0.9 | 13.3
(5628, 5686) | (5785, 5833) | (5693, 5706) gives 0.5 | 13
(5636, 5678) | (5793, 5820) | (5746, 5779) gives -1.9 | 13.2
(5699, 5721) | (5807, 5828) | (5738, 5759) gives -1.1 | 12.9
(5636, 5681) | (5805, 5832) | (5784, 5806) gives -0.3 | 13.3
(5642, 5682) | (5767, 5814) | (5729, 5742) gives -0.3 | 13.2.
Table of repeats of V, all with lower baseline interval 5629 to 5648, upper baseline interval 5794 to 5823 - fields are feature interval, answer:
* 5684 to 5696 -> -0.32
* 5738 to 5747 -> -0.38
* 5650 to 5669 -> -0.73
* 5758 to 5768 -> -0.60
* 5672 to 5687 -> -0.50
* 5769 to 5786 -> -0.85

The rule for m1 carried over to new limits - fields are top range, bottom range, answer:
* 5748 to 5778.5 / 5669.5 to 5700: 1.11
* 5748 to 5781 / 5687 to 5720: 1.12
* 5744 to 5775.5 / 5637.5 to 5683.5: 1.13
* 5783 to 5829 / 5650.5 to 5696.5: 1.08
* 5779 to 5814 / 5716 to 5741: 1.00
